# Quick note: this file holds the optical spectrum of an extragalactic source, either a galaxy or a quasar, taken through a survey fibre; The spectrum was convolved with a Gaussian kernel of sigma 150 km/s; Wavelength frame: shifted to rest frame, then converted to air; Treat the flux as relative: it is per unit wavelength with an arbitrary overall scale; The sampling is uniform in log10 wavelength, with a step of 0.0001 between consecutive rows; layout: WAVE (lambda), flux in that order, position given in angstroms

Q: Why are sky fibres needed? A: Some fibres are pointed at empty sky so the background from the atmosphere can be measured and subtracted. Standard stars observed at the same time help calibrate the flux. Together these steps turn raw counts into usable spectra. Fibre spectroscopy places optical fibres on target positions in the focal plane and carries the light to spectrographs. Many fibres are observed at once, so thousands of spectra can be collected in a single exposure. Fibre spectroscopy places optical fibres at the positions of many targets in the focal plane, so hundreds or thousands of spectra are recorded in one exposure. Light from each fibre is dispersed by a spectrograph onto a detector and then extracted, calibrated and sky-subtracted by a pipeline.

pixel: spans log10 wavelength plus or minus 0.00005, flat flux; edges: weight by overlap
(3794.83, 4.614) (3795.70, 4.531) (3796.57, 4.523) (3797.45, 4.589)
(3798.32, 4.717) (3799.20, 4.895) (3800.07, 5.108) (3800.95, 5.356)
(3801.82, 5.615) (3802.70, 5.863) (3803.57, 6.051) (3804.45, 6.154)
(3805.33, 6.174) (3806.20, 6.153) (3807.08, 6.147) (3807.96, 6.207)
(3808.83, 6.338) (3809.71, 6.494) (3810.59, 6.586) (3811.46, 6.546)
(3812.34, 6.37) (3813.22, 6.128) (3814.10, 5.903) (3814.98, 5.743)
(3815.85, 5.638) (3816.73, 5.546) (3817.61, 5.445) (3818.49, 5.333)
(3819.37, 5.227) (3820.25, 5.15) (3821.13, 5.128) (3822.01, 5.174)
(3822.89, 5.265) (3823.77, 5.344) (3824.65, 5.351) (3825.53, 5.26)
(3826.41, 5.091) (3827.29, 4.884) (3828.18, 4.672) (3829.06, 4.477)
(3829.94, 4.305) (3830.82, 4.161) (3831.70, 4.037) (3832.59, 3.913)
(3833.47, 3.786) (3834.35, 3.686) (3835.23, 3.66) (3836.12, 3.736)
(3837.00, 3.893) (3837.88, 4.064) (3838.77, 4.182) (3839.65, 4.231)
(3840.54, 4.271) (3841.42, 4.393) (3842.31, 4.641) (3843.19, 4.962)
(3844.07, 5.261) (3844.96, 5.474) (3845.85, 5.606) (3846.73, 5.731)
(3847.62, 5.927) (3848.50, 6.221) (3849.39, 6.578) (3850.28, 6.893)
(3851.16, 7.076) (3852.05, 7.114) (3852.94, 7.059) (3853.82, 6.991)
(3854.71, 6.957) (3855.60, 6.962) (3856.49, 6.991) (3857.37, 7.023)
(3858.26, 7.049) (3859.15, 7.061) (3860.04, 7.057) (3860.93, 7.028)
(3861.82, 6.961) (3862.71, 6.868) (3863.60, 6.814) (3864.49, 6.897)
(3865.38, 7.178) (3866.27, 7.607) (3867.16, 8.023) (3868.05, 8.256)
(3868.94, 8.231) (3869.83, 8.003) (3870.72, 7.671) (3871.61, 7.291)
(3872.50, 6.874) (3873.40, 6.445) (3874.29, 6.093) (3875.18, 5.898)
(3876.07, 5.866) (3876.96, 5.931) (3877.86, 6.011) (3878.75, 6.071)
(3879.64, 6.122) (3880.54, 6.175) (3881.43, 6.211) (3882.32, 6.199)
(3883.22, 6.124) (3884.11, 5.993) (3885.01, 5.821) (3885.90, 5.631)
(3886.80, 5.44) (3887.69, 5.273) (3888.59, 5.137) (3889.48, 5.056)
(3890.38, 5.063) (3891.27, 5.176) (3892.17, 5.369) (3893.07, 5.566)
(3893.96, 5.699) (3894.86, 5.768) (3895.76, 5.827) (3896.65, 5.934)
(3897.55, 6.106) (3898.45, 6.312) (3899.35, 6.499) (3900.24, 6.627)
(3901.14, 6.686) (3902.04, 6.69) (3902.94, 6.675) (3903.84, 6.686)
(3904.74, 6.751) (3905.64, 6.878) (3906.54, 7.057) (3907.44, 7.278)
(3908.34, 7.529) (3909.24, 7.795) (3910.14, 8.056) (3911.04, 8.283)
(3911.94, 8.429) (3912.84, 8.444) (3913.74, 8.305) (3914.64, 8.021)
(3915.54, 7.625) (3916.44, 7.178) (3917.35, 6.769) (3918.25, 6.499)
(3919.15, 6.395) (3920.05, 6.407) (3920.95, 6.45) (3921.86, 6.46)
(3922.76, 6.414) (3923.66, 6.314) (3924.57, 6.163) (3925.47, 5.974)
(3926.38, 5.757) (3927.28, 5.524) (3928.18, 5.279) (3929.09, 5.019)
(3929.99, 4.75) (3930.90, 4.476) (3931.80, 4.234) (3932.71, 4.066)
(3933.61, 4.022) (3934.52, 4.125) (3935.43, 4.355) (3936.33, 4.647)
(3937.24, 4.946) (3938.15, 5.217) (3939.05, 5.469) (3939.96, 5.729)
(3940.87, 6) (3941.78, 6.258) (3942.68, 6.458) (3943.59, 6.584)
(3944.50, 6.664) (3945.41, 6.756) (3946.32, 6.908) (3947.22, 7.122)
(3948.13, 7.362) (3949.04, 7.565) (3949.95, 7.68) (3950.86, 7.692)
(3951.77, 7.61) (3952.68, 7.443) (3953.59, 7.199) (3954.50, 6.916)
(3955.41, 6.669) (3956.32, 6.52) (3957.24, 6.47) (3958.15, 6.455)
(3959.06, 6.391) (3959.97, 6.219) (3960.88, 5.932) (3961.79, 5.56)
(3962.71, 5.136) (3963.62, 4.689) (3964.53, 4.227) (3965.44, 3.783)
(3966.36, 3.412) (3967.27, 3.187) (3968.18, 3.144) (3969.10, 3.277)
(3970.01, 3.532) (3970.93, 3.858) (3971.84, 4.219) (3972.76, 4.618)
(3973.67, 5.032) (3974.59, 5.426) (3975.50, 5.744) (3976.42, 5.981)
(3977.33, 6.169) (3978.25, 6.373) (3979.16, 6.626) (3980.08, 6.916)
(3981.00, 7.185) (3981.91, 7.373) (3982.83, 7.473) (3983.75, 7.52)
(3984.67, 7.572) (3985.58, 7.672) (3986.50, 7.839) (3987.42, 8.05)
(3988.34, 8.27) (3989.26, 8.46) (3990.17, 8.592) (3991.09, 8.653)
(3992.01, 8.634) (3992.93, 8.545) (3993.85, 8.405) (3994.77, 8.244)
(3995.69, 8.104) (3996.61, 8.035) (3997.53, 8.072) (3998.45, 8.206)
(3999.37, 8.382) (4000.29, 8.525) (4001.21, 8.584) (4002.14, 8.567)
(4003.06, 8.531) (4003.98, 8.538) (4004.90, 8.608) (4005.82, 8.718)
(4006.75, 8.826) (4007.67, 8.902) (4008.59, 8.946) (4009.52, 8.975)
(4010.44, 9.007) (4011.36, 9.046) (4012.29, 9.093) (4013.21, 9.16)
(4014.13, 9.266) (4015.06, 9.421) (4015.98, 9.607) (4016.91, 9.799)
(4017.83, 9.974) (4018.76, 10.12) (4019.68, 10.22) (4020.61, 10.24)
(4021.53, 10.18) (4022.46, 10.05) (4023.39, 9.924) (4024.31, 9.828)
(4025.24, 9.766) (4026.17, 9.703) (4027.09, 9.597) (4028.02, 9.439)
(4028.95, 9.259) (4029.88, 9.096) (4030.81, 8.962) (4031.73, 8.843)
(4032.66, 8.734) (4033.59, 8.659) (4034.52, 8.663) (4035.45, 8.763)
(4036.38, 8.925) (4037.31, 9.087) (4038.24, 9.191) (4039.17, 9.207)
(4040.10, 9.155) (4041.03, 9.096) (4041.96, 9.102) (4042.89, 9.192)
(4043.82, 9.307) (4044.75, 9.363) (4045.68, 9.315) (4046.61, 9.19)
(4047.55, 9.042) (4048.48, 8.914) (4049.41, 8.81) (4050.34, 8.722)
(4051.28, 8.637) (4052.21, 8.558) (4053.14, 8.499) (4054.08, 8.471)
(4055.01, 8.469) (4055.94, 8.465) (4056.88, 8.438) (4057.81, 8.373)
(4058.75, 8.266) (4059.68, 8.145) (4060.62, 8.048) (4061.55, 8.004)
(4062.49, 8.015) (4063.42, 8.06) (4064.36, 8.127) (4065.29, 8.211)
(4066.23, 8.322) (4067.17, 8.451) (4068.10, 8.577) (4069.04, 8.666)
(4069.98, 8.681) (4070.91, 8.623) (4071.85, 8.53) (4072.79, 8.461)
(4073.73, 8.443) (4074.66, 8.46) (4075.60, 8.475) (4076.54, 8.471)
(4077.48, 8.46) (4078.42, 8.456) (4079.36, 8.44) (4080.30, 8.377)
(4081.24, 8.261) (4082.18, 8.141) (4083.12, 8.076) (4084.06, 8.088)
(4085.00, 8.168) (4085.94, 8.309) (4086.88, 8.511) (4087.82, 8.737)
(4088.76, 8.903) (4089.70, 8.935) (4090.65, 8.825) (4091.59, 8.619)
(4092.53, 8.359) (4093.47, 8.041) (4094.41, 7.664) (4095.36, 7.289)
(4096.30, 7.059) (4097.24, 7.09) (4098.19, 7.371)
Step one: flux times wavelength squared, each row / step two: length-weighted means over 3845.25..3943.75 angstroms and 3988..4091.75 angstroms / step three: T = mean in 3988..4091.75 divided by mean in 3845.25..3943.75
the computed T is 1.5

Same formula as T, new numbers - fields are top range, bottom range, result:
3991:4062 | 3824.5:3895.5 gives 1.66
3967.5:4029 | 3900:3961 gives 1.29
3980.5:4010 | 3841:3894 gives 1.39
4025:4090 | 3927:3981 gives 1.63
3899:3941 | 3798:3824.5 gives 1.16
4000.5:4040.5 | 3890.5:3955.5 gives 1.52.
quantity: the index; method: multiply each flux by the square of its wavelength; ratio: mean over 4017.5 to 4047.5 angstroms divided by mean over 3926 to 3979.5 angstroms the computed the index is 1.75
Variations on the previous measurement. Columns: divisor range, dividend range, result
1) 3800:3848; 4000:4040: 1.96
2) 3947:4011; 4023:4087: 1.30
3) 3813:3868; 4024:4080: 1.72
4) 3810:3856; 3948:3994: 1.29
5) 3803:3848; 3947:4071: 1.69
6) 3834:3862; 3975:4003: 1.45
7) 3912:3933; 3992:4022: 1.50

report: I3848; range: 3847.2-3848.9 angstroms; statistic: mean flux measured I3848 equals 6.09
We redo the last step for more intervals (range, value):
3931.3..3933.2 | 4.17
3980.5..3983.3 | 7.33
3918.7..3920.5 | 6.42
